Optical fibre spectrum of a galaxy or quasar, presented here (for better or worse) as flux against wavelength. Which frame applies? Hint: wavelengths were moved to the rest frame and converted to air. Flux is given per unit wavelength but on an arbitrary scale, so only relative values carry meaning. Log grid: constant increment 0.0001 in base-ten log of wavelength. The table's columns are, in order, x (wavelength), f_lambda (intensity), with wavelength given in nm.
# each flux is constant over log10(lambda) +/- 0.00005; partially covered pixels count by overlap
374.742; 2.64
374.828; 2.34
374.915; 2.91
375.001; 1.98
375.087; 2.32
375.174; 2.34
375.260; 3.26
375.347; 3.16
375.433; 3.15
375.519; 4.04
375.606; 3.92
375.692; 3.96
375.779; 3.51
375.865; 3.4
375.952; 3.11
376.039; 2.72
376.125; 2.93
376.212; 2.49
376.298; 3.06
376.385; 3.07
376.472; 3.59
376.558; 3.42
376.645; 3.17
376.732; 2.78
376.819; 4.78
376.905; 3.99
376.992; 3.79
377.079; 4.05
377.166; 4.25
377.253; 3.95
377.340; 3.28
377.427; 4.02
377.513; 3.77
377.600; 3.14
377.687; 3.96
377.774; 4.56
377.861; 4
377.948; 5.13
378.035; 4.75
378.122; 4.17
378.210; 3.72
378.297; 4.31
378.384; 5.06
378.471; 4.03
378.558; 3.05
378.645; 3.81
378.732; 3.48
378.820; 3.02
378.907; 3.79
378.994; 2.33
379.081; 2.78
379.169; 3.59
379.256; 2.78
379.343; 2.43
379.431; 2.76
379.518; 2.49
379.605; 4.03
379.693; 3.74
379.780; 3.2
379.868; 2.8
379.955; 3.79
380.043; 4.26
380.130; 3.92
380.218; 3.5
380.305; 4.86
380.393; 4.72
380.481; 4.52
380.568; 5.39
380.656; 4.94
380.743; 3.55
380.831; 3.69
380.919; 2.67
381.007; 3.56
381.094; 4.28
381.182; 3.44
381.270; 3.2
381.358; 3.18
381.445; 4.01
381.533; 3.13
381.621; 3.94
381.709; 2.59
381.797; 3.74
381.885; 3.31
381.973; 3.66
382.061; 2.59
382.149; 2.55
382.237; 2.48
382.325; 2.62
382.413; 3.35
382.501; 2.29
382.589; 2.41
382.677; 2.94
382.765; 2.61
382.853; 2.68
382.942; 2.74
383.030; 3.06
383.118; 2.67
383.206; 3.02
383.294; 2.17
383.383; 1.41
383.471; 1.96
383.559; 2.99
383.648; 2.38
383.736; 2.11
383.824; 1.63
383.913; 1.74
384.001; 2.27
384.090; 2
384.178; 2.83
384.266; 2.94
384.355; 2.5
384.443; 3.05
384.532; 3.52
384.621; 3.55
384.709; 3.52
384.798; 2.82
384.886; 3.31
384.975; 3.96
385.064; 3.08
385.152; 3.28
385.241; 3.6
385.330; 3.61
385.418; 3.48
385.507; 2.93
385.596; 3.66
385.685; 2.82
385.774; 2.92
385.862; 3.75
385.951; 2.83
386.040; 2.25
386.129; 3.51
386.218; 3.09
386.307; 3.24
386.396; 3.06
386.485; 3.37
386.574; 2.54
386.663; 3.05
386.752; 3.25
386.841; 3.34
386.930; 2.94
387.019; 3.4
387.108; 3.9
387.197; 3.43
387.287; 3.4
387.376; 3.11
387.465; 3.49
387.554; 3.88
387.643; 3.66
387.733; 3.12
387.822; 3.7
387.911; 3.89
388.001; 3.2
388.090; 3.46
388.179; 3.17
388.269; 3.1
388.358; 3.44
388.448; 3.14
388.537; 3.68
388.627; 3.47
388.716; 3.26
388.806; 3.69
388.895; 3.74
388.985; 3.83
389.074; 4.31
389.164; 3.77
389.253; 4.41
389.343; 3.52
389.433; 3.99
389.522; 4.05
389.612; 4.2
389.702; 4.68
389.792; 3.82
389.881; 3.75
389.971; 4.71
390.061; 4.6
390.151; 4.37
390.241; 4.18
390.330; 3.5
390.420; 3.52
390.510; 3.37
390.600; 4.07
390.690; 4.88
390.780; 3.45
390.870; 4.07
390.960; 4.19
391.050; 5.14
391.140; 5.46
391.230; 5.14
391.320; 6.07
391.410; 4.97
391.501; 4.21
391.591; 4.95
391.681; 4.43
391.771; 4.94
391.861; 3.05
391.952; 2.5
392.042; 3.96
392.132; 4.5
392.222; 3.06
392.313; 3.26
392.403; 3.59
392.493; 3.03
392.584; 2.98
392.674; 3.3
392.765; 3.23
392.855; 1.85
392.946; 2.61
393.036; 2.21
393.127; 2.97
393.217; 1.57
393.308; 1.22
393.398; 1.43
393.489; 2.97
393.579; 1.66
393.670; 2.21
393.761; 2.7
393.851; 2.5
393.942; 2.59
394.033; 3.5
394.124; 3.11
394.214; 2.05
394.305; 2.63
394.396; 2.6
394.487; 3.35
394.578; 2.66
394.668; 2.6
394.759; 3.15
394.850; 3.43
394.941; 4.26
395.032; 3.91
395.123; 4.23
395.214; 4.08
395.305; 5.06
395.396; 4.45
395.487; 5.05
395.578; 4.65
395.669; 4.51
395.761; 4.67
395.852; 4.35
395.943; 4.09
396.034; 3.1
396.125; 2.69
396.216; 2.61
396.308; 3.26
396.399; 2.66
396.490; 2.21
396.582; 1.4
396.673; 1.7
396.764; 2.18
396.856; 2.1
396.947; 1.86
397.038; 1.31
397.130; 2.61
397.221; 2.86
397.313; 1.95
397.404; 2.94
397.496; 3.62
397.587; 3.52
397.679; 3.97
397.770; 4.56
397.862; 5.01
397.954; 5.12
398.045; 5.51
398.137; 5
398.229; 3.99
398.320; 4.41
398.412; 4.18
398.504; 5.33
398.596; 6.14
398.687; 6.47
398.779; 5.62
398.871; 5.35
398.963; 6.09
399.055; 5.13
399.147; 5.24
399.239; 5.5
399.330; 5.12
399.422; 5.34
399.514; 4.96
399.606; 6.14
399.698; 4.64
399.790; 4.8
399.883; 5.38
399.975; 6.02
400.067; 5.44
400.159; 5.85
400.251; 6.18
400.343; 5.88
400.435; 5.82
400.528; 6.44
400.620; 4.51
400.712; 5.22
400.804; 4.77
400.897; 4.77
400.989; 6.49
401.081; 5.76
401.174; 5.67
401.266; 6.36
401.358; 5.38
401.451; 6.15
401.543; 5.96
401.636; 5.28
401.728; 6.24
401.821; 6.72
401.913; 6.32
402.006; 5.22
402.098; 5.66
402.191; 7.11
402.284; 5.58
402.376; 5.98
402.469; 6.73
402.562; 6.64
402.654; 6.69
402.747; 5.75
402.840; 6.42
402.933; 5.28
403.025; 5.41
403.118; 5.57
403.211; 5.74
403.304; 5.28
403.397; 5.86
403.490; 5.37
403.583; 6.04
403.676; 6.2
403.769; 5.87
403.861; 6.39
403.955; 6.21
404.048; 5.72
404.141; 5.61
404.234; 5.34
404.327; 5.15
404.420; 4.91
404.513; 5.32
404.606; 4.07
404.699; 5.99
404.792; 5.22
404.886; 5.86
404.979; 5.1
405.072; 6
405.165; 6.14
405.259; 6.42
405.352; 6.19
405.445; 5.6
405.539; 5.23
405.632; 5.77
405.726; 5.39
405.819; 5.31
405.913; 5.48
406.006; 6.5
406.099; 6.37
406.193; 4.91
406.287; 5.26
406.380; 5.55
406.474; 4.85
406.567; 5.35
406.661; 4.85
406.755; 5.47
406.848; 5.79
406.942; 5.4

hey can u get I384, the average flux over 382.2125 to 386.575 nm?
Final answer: 2.86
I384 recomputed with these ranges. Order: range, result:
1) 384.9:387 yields 3.2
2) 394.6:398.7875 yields 3.73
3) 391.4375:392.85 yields 3.63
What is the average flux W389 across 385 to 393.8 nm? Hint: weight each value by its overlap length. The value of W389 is 3.52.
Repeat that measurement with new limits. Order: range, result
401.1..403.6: 5.94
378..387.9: 3.24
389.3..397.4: 3.41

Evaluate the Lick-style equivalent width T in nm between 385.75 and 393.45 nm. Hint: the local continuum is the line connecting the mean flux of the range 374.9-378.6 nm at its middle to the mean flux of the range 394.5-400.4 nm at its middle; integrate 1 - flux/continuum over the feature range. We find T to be 0.73 nm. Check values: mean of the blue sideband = 3.59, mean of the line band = 3.59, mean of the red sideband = 4.19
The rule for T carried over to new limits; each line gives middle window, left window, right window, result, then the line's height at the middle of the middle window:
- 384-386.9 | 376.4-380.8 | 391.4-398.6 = 0.373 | 3.59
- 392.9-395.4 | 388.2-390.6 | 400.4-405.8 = 0.903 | 4.51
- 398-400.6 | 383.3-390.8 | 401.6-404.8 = -0.102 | 5.21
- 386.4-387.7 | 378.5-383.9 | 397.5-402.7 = 0.192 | 3.9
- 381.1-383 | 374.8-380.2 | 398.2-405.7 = 0.407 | 3.88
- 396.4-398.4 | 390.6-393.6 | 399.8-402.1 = 0.681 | 4.86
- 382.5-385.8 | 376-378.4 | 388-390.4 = 0.863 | 3.8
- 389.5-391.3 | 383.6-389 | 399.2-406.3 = -0.226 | 3.81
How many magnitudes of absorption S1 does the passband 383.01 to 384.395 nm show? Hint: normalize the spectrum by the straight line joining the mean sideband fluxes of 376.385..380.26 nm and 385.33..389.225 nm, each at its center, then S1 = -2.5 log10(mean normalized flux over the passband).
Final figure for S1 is 0.43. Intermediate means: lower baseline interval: 3.66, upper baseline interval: 3.36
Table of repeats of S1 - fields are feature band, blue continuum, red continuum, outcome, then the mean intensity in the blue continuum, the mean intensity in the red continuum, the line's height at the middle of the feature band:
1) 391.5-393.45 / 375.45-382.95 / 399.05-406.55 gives 0.46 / 3.53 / 5.68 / 4.74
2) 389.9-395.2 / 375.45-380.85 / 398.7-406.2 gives 0.37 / 3.69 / 5.7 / 4.88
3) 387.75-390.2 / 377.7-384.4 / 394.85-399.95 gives -0.03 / 3.27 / 4.13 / 3.69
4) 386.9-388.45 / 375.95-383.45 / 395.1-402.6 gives 0.17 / 3.44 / 4.75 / 3.99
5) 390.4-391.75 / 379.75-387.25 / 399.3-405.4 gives -0.09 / 3.16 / 5.72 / 4.19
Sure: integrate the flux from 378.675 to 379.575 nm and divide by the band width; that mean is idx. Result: 2.98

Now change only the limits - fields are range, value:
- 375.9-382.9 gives 3.52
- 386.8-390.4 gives 3.71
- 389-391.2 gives 4.17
